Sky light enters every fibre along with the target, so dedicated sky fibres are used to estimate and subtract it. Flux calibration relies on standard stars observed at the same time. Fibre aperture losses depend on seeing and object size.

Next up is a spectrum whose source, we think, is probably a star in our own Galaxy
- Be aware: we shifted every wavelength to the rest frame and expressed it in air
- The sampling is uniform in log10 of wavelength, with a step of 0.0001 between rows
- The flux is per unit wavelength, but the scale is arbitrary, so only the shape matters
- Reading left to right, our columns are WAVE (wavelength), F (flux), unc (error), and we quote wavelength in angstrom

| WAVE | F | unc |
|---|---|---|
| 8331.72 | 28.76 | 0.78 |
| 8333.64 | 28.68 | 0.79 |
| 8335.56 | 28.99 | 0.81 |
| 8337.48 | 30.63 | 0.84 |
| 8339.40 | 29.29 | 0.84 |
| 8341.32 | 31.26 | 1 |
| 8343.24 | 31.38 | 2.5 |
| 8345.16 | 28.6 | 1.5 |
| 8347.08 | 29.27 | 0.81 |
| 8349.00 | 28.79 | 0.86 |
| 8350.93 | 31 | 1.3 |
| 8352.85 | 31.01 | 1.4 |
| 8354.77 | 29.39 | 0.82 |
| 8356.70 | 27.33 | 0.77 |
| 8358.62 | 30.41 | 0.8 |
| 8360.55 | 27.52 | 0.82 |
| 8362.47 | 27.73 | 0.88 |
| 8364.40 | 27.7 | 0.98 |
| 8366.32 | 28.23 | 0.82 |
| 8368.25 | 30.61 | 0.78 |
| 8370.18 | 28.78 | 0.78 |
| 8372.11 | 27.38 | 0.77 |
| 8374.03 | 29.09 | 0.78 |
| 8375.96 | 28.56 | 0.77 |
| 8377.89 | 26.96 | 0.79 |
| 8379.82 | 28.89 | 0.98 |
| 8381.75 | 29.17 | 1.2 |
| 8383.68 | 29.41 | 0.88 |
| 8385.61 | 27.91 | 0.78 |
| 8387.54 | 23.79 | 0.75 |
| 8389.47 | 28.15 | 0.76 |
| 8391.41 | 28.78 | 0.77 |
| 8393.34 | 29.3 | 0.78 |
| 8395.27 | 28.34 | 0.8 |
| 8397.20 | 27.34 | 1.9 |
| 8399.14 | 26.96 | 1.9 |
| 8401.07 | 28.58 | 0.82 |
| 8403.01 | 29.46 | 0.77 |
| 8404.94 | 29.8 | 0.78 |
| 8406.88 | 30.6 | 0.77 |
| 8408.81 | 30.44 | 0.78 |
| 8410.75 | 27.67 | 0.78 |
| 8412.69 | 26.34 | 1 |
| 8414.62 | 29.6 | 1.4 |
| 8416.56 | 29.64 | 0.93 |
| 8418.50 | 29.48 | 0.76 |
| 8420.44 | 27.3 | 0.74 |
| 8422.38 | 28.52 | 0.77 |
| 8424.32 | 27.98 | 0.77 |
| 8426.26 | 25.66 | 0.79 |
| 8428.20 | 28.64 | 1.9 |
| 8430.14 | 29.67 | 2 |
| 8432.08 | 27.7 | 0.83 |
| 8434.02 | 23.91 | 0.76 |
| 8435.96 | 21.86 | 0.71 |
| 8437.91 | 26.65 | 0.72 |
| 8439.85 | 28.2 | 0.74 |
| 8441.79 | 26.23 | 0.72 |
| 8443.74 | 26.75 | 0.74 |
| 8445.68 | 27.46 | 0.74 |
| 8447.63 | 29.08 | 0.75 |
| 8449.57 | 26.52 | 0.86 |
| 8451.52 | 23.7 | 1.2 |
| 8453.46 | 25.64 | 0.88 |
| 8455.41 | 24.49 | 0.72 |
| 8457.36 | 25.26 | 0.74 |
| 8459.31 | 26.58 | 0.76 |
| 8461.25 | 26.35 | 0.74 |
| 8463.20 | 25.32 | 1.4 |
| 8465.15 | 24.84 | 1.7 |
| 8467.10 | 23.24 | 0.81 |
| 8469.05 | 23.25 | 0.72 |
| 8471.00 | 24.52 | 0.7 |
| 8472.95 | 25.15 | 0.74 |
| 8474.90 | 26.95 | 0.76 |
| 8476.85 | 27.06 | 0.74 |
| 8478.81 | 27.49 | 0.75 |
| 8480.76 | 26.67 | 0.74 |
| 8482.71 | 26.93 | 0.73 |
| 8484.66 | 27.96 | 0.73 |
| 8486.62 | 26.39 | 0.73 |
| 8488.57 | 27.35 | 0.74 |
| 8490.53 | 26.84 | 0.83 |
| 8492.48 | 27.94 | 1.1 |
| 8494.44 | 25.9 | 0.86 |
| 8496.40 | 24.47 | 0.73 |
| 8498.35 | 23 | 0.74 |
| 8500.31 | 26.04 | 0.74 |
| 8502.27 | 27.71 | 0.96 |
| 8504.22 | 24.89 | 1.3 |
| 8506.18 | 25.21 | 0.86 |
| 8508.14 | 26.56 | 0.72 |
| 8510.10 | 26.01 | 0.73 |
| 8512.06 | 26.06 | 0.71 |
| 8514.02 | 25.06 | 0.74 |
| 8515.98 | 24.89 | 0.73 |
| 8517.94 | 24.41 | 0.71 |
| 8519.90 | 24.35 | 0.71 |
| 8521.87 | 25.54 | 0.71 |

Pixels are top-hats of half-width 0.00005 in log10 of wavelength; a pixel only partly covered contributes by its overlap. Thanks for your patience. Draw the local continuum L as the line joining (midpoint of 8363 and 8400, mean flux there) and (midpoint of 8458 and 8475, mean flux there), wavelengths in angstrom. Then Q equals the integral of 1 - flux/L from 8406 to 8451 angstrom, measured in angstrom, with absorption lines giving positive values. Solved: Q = -2.0 angstrom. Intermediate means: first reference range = 28.2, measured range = 27.6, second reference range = 25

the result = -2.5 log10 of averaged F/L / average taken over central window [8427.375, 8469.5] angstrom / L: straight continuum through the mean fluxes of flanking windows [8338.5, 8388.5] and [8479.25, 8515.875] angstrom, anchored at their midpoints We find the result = 0.05 mag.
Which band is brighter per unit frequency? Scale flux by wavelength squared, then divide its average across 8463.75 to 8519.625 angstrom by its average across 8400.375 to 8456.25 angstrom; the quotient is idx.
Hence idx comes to 0.95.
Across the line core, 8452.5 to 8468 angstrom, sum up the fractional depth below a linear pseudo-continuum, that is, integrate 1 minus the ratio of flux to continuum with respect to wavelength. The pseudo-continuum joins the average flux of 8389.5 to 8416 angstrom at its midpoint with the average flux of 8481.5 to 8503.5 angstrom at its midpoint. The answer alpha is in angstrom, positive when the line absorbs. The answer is 1.1 angstrom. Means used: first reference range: 28.7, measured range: 25.2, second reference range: 26.4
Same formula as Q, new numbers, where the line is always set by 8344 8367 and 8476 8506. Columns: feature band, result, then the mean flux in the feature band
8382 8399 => 0.2 angstrom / 27.9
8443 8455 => 0.3 angstrom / 26.4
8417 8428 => -0.1 angstrom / 27.9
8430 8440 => 0.6 angstrom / 25.9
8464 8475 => 1.0 angstrom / 24.5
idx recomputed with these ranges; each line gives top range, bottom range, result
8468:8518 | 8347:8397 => 0.94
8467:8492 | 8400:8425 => 0.92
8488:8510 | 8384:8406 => 0.95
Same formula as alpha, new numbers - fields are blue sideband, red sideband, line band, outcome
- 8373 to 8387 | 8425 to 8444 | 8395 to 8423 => -1.29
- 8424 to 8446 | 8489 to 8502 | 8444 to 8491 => 0.34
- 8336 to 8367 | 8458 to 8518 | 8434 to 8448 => 0.39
